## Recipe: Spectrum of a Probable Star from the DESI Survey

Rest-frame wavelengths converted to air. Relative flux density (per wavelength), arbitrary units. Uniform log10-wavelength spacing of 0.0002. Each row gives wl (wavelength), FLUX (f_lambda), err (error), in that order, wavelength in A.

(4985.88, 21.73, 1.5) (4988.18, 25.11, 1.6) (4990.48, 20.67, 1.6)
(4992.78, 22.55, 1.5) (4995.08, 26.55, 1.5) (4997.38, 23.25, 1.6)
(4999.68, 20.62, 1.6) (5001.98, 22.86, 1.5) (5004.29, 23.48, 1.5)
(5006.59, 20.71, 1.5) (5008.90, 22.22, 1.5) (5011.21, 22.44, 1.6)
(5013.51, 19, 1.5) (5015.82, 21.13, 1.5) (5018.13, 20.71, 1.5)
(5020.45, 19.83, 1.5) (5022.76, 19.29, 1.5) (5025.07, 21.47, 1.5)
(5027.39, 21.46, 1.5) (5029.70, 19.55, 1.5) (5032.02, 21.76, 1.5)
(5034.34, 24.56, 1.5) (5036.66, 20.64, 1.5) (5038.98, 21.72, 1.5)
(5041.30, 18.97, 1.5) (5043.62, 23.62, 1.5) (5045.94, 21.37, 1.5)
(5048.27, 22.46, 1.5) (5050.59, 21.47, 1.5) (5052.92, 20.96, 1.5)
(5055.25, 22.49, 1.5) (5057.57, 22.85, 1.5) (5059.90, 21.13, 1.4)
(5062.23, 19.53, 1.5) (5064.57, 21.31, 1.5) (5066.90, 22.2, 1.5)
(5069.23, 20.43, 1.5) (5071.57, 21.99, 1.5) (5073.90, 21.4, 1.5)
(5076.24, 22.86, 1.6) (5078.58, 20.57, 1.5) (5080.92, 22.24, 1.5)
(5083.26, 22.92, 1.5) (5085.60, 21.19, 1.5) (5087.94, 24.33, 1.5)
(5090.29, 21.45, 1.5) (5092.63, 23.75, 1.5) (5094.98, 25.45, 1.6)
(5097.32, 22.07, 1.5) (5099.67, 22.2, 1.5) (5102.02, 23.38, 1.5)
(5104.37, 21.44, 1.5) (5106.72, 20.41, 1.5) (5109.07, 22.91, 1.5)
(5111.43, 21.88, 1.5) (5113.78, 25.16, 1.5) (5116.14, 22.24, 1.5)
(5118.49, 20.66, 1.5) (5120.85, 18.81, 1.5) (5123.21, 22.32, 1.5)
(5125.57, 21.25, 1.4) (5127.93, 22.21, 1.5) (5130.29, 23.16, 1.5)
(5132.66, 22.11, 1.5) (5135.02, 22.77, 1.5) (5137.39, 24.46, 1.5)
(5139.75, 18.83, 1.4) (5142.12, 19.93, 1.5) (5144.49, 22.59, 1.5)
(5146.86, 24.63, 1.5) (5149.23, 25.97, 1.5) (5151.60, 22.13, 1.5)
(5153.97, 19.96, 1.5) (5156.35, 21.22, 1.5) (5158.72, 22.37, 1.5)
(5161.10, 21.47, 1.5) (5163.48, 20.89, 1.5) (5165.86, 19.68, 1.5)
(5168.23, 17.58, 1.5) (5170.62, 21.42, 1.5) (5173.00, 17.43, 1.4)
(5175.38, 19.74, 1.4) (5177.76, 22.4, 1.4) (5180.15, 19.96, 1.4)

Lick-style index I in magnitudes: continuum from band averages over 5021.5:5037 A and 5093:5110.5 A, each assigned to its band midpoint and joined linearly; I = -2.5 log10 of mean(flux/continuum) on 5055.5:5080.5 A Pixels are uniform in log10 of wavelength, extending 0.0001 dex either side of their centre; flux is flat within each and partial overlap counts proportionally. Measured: 0.02 mag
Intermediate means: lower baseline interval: 21.3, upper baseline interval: 22.6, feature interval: 21.5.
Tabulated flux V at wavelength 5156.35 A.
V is 21.22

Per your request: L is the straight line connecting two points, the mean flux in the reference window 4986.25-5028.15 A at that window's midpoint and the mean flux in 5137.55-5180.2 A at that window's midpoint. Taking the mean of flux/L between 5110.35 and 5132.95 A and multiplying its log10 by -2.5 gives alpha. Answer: -0.03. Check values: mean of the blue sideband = 21.8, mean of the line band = 22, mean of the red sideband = 21.1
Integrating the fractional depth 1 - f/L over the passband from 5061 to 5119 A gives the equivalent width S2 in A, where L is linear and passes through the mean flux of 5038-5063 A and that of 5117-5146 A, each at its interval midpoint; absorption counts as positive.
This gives -1.6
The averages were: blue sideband 21.5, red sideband 21.6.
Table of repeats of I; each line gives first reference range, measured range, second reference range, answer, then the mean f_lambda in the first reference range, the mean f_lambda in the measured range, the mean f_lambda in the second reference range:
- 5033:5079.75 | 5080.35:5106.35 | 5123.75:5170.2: -0.05 mag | 21.6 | 22.7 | 21.7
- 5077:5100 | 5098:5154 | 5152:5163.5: -0.01 mag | 22.6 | 22.2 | 21.3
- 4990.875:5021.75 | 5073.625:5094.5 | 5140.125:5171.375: -0.04 mag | 21.9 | 22.4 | 21.5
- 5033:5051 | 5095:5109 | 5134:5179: -0.03 mag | 21.9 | 22.3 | 21.3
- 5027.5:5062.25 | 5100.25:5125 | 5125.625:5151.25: 0.02 mag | 21.6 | 21.9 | 22.6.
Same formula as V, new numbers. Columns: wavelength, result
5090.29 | 21.45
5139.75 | 18.83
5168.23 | 17.58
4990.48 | 20.67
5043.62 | 23.62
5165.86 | 19.68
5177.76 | 22.4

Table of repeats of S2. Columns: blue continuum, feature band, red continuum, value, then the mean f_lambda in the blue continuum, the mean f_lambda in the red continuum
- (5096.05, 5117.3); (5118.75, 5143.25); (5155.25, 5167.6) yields 0.3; 22.4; 21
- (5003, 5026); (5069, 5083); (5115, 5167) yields -0.2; 21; 21.8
